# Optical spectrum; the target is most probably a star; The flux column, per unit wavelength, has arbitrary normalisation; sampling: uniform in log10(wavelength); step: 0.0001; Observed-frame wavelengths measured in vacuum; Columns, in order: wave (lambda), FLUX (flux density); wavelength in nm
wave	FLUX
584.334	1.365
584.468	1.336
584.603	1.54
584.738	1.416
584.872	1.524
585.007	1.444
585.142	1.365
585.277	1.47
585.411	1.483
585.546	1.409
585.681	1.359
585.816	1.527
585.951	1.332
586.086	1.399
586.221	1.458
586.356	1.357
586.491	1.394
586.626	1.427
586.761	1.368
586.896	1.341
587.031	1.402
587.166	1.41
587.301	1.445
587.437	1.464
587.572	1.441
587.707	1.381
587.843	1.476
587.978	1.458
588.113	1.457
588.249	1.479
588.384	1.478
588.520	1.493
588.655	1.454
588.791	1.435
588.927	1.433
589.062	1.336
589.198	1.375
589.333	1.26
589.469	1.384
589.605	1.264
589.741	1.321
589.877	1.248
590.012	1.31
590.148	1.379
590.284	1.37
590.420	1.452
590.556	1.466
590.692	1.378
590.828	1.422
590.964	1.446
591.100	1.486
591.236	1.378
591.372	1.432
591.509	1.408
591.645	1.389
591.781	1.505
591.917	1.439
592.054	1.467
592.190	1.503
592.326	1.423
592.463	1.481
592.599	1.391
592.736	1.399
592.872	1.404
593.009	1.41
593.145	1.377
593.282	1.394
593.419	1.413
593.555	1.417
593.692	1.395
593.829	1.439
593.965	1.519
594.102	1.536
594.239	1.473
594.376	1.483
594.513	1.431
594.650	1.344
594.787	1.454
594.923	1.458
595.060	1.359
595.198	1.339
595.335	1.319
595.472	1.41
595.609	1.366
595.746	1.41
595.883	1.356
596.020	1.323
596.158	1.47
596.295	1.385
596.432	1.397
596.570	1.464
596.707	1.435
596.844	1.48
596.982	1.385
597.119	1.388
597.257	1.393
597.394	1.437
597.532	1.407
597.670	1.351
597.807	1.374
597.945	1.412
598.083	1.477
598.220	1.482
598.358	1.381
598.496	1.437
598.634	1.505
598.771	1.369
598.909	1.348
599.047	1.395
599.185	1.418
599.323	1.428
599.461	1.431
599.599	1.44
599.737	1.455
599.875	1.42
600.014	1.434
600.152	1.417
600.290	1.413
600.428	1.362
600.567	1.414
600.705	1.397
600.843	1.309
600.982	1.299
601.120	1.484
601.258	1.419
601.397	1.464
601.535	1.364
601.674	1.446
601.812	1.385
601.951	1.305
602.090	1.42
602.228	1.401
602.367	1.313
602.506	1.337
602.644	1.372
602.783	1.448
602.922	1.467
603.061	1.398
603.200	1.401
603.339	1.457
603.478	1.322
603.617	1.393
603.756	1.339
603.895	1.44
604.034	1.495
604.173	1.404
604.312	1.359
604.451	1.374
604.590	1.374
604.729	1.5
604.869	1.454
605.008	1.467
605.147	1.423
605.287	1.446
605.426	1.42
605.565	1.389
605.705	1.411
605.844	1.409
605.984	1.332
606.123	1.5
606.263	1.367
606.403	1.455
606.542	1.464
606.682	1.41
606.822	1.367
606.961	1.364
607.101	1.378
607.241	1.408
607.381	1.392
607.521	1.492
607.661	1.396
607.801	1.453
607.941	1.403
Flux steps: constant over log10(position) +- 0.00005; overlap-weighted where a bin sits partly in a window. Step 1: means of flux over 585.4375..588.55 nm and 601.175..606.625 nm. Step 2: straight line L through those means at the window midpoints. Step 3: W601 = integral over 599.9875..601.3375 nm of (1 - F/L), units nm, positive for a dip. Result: 0.02 nm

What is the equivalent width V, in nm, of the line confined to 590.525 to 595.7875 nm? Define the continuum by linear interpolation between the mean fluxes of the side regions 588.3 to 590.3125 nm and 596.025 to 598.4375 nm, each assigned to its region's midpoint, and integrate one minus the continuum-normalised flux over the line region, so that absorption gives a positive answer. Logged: -0.12 nm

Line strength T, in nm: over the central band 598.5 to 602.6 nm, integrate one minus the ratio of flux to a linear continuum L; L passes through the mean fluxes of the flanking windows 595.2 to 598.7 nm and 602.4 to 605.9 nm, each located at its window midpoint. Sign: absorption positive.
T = 0.03 nm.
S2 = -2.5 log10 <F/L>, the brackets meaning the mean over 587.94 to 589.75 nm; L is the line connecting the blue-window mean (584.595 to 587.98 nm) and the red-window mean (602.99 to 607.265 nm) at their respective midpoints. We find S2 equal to 0.01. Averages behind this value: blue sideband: 1.42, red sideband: 1.41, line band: 1.4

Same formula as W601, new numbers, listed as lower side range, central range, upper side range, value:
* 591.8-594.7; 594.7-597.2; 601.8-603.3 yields 0.040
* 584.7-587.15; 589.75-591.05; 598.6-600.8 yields 0.028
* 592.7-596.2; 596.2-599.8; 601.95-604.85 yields -0.031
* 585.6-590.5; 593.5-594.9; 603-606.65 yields -0.044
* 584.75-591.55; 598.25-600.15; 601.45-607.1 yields -0.020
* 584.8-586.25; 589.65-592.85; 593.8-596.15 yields 0.022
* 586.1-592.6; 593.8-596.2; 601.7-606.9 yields -0.009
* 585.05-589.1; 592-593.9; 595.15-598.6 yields -0.013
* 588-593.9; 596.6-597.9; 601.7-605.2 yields -0.001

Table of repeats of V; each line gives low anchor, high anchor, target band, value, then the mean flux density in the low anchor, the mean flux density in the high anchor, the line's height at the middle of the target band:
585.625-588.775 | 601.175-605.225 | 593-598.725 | -0.01 nm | 1.43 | 1.41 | 1.41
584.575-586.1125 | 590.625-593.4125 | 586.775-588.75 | -0.01 nm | 1.44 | 1.43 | 1.43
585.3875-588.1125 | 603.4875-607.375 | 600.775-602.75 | 0.04 nm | 1.42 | 1.41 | 1.41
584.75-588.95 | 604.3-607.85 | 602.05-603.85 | 0.04 nm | 1.43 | 1.42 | 1.42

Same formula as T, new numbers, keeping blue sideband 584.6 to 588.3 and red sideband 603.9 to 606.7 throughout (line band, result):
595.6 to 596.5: 0.024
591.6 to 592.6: -0.020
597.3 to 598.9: 0.008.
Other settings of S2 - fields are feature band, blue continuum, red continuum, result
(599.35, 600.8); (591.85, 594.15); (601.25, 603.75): -0.01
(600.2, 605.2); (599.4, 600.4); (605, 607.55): 0.02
